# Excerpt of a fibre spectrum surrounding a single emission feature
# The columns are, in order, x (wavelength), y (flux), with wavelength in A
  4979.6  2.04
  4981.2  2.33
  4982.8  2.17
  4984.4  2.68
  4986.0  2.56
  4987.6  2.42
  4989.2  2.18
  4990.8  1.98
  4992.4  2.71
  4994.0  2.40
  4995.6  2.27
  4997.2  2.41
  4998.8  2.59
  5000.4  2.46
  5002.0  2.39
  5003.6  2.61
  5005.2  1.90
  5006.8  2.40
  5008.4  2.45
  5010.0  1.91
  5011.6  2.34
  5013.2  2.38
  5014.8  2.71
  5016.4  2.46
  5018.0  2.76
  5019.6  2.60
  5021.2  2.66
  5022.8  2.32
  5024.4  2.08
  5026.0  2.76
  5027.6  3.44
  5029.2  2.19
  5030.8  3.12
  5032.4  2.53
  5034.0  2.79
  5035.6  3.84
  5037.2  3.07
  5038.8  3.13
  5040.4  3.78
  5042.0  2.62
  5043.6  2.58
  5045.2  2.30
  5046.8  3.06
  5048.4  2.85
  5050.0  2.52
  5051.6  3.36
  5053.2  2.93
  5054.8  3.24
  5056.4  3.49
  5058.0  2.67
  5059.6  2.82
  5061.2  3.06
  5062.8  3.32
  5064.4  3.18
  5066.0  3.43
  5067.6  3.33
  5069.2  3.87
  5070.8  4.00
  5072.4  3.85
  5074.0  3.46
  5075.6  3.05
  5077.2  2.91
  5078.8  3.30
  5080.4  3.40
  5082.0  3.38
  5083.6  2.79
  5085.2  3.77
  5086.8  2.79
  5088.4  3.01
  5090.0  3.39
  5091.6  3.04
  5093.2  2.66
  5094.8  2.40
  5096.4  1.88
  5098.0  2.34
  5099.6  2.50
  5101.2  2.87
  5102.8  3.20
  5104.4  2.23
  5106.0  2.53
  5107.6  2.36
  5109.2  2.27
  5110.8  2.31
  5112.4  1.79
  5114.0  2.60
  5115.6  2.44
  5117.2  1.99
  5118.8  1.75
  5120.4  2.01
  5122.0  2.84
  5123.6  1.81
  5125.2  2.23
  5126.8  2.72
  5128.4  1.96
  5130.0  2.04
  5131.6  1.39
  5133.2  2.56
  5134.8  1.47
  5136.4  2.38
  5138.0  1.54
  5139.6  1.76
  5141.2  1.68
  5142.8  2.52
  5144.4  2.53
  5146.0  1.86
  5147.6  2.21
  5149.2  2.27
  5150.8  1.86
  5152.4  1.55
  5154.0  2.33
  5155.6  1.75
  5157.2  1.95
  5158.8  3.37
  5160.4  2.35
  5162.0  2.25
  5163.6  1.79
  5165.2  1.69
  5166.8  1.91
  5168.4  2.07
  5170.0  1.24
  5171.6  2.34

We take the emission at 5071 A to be C IV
